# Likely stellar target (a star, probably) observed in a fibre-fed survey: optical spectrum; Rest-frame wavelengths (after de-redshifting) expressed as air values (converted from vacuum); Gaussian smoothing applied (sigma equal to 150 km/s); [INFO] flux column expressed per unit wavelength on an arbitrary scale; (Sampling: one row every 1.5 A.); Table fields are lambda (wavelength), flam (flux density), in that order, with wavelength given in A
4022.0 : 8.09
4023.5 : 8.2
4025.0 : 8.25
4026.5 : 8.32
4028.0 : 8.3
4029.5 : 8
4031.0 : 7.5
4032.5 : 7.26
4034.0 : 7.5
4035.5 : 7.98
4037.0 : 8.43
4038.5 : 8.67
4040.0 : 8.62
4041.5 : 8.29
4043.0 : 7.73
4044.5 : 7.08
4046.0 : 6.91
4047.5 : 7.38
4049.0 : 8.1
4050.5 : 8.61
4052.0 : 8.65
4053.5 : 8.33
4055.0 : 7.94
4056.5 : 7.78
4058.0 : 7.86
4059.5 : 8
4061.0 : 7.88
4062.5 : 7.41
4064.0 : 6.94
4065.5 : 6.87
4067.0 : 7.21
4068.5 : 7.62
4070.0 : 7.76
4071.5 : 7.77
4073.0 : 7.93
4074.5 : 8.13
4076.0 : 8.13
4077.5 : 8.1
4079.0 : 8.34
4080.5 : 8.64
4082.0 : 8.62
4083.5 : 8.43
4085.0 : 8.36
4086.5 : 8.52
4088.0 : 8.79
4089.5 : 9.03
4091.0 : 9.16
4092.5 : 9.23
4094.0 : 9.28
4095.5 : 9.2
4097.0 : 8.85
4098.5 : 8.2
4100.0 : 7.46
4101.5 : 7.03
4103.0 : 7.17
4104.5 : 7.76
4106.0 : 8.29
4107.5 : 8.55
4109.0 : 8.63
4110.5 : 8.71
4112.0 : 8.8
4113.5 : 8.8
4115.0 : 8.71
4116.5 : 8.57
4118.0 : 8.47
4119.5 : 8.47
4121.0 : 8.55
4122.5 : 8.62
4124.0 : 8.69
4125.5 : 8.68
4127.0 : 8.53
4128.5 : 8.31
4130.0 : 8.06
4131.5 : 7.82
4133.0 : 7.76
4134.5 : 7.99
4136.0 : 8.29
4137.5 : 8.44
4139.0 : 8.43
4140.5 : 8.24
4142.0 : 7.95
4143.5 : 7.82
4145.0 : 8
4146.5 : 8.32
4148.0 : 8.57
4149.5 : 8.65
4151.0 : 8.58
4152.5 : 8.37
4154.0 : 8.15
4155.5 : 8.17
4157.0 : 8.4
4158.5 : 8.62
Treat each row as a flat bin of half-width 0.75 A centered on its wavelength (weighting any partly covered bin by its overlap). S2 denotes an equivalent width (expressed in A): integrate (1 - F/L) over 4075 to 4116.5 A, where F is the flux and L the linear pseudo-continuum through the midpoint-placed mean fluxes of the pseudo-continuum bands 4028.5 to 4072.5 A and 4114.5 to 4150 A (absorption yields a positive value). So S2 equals -1.97 A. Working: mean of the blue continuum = 7.8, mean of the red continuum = 8.33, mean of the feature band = 8.47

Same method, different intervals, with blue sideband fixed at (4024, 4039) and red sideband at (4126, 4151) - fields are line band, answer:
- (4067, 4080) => 0.2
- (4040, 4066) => 0.9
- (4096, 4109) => 0.3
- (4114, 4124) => -0.5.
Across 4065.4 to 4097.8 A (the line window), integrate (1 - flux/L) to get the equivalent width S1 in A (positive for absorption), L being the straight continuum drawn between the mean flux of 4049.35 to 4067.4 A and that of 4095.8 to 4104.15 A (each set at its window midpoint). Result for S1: -2.4 A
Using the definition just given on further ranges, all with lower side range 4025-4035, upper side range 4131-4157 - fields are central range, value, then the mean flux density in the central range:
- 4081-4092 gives -0.9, 8.71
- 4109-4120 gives -0.7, 8.65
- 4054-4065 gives 0.4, 7.68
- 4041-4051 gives 0.3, 7.69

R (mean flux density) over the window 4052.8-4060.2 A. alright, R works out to 7.98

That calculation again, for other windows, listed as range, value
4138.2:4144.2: 8.12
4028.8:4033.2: 7.59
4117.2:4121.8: 8.5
